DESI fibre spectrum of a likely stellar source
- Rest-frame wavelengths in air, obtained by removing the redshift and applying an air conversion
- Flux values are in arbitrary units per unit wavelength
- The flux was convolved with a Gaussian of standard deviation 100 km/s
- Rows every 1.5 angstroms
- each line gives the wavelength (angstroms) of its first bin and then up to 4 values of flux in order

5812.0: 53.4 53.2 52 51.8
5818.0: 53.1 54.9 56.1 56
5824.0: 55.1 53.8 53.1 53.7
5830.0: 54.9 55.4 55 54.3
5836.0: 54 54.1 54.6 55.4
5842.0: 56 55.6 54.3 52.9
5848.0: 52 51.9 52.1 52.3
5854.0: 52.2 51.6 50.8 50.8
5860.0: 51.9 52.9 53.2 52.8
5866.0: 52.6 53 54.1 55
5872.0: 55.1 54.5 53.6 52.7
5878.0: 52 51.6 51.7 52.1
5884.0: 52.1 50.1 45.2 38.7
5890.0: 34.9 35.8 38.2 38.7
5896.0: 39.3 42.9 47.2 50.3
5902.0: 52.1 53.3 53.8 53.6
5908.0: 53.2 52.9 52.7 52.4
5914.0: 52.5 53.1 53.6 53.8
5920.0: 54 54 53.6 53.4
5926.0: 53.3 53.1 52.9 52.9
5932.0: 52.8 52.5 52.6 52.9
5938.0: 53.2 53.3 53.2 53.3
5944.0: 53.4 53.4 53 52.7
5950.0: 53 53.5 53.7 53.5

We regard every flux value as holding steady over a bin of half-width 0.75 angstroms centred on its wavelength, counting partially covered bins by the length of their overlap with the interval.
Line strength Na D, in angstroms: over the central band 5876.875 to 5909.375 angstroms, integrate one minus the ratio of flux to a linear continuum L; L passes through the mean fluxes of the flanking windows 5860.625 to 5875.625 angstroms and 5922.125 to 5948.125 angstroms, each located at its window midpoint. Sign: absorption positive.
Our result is 3.8 angstroms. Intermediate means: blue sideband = 53.7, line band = 47.2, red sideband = 53.1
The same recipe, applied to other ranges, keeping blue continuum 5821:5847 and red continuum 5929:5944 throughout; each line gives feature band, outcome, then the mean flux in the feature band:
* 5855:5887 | 0.97 angstroms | 52.4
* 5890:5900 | 2.51 angstroms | 40.2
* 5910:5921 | 0.03 angstroms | 53.2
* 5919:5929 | -0.06 angstroms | 53.5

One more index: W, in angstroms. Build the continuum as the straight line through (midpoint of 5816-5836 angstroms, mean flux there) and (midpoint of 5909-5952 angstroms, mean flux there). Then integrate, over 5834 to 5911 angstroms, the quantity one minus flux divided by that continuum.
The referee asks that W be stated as 4.50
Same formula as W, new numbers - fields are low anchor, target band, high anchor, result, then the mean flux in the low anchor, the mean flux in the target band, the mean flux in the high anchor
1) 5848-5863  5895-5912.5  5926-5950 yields 0.8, 51.9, 50.1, 53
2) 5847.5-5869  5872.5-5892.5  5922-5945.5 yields 1.7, 52.2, 48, 53.1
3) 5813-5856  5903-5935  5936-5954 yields 0.1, 53.9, 53.2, 53.2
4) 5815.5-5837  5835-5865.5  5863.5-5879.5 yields 0.4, 54.3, 53.1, 53.4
